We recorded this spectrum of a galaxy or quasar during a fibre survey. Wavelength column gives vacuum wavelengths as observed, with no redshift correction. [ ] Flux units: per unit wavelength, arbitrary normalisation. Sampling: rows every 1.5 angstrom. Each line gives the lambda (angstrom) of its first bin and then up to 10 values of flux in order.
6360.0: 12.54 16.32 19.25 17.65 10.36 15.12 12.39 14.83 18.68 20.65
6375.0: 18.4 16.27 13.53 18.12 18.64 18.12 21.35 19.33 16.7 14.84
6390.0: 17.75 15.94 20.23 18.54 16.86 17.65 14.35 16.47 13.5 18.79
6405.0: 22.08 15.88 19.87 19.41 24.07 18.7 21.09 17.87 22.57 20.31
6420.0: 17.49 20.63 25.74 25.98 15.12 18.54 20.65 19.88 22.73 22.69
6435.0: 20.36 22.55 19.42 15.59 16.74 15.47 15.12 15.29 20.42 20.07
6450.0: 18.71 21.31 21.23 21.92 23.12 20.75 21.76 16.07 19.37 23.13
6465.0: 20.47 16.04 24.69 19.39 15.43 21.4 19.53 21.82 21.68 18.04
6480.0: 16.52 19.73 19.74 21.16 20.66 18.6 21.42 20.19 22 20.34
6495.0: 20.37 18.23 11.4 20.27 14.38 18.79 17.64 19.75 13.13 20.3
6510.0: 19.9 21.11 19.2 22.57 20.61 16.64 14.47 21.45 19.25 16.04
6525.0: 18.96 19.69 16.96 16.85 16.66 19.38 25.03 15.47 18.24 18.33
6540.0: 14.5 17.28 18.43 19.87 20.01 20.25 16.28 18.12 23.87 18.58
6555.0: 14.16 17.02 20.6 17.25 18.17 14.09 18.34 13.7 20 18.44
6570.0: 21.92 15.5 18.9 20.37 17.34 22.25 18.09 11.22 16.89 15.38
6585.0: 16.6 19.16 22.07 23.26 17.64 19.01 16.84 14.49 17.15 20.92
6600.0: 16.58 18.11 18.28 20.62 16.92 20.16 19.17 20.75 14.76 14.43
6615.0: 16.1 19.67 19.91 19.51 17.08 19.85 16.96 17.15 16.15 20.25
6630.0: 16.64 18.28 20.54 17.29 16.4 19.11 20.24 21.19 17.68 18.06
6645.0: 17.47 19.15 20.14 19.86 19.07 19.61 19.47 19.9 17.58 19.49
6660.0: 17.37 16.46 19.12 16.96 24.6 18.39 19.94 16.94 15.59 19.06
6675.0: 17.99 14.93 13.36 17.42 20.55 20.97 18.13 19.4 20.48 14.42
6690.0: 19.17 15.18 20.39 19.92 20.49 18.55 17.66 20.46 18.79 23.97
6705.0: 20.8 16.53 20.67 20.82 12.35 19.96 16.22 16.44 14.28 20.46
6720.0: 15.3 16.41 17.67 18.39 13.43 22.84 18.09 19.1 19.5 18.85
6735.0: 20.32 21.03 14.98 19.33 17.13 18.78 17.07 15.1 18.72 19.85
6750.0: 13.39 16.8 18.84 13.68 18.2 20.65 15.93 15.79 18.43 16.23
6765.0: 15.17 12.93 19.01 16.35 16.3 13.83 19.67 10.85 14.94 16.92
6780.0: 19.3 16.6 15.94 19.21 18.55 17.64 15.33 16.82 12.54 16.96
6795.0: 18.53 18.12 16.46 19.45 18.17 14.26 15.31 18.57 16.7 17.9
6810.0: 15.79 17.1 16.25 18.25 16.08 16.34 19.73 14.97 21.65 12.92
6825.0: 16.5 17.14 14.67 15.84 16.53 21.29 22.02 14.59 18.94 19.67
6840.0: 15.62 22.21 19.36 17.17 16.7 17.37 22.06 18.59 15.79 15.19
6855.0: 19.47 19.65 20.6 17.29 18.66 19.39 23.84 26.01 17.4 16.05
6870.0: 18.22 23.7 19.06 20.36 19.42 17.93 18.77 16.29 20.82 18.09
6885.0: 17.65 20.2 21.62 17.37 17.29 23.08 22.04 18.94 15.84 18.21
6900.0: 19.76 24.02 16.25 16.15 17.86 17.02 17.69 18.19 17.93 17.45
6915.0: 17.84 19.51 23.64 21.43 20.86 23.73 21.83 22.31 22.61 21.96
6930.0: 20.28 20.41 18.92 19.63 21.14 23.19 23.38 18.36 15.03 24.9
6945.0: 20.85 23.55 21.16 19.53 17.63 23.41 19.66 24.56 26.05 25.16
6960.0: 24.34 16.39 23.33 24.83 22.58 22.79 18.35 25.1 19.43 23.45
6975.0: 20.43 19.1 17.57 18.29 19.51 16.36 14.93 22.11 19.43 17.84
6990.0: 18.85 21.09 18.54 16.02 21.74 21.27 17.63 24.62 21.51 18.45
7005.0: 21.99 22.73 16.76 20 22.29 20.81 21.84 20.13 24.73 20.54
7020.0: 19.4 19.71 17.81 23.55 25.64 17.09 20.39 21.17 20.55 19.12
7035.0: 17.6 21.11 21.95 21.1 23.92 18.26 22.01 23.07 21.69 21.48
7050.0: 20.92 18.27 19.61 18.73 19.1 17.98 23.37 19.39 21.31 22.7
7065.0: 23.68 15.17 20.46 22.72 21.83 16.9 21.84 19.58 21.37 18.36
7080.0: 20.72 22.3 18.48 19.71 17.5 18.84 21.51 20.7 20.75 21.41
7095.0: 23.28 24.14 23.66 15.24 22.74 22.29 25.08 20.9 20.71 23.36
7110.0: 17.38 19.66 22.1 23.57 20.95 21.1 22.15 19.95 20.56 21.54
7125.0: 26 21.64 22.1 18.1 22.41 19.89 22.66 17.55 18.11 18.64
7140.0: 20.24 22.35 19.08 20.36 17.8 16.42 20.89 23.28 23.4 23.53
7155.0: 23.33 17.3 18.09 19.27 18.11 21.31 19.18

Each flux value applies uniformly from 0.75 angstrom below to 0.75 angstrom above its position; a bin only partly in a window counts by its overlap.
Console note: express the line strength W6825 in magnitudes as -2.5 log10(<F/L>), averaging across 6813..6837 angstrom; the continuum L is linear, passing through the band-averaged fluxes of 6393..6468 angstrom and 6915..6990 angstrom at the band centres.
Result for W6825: 0.19 mag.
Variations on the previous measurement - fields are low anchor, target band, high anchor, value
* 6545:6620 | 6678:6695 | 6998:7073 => 0.02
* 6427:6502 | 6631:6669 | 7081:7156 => 0.05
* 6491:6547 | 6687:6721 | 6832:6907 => 0.03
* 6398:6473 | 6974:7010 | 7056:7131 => 0.07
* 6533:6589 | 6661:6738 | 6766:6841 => -0.06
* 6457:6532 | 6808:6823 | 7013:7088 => 0.15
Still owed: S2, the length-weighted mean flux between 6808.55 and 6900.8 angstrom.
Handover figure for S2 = 18.5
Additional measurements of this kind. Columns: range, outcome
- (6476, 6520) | 19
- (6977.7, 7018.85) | 19.9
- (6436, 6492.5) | 19.6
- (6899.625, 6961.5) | 20.7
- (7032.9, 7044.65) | 20.6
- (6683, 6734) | 18.4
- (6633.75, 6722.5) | 18.4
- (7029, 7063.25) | 20.6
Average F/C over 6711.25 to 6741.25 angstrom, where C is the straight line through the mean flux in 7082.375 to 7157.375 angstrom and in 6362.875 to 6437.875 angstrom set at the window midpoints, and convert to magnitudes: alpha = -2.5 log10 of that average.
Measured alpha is 0.10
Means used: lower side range 18.6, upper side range 20.9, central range 17.9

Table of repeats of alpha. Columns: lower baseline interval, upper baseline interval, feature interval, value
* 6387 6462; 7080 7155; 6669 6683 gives 0.14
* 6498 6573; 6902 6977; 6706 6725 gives 0.12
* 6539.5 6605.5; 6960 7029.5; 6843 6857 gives 0.09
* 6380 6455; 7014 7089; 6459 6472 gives -0.02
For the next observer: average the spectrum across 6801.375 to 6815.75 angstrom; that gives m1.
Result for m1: 16.7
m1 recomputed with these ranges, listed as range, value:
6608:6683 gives 18.4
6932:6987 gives 20.9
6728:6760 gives 17.9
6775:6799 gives 16.6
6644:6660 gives 19.1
